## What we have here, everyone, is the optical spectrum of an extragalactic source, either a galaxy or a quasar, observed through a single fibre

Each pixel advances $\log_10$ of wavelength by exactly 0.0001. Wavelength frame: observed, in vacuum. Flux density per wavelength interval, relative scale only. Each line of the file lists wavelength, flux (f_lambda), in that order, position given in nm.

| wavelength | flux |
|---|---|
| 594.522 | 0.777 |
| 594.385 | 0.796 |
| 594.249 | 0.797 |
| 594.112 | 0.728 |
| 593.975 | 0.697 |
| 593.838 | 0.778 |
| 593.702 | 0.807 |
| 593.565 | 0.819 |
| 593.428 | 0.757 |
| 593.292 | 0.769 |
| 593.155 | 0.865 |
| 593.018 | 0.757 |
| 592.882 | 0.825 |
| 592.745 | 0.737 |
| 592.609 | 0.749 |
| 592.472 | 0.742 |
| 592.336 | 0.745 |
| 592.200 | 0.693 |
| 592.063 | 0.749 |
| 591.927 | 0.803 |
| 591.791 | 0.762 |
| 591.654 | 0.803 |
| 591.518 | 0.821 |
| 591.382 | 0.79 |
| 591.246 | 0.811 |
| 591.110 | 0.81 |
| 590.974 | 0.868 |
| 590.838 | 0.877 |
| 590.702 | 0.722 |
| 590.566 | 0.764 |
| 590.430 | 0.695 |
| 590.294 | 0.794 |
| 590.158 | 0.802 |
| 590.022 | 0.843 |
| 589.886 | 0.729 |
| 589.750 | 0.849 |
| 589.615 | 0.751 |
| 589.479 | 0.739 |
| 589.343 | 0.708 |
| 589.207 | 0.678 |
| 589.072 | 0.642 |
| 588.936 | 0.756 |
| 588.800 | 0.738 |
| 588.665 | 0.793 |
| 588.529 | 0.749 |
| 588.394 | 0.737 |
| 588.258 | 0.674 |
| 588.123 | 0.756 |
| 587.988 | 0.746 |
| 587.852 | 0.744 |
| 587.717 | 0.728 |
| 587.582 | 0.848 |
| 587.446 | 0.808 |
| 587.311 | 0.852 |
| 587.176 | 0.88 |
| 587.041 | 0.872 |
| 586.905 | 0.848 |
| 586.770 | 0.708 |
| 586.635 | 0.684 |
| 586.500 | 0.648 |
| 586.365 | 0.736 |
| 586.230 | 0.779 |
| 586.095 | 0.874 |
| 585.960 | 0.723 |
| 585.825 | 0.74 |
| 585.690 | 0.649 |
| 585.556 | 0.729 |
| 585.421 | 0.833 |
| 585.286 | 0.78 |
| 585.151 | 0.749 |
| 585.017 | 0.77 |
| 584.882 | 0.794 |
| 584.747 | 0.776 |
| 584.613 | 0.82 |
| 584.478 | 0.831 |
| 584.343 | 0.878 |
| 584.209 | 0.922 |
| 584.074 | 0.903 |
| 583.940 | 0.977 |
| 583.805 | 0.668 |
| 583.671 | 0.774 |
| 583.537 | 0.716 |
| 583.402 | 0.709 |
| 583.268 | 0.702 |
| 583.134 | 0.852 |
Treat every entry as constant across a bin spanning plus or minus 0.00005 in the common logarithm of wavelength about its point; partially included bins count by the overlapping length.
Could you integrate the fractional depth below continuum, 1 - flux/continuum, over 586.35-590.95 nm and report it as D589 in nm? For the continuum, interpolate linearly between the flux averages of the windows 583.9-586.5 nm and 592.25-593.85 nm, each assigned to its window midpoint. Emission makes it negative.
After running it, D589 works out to 0.15 nm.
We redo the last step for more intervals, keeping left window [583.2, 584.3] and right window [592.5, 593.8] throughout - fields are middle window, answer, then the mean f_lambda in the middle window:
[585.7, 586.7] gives 0.08 nm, 0.735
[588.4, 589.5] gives 0.09 nm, 0.725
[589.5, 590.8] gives 0.03 nm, 0.773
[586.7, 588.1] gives -0.01 nm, 0.802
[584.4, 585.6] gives 0.01 nm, 0.788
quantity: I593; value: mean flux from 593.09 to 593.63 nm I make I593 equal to 0.802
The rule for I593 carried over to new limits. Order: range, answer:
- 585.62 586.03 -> 0.706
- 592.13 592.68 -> 0.732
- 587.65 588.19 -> 0.744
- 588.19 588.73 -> 0.738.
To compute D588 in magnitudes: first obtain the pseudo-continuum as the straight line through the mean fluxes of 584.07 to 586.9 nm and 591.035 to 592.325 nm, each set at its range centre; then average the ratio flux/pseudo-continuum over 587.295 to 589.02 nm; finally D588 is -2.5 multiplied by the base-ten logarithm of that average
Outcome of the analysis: 0.03 mag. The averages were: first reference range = 0.776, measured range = 0.76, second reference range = 0.781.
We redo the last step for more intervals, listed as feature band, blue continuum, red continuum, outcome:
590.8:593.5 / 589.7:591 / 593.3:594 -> 0.00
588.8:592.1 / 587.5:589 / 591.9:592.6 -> -0.04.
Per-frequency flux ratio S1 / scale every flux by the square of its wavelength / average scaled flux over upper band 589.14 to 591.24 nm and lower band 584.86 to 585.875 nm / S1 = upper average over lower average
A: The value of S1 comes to 1.0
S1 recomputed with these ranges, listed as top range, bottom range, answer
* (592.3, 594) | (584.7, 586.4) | 1.04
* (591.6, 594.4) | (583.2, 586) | 1.01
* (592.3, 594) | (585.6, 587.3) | 1.04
